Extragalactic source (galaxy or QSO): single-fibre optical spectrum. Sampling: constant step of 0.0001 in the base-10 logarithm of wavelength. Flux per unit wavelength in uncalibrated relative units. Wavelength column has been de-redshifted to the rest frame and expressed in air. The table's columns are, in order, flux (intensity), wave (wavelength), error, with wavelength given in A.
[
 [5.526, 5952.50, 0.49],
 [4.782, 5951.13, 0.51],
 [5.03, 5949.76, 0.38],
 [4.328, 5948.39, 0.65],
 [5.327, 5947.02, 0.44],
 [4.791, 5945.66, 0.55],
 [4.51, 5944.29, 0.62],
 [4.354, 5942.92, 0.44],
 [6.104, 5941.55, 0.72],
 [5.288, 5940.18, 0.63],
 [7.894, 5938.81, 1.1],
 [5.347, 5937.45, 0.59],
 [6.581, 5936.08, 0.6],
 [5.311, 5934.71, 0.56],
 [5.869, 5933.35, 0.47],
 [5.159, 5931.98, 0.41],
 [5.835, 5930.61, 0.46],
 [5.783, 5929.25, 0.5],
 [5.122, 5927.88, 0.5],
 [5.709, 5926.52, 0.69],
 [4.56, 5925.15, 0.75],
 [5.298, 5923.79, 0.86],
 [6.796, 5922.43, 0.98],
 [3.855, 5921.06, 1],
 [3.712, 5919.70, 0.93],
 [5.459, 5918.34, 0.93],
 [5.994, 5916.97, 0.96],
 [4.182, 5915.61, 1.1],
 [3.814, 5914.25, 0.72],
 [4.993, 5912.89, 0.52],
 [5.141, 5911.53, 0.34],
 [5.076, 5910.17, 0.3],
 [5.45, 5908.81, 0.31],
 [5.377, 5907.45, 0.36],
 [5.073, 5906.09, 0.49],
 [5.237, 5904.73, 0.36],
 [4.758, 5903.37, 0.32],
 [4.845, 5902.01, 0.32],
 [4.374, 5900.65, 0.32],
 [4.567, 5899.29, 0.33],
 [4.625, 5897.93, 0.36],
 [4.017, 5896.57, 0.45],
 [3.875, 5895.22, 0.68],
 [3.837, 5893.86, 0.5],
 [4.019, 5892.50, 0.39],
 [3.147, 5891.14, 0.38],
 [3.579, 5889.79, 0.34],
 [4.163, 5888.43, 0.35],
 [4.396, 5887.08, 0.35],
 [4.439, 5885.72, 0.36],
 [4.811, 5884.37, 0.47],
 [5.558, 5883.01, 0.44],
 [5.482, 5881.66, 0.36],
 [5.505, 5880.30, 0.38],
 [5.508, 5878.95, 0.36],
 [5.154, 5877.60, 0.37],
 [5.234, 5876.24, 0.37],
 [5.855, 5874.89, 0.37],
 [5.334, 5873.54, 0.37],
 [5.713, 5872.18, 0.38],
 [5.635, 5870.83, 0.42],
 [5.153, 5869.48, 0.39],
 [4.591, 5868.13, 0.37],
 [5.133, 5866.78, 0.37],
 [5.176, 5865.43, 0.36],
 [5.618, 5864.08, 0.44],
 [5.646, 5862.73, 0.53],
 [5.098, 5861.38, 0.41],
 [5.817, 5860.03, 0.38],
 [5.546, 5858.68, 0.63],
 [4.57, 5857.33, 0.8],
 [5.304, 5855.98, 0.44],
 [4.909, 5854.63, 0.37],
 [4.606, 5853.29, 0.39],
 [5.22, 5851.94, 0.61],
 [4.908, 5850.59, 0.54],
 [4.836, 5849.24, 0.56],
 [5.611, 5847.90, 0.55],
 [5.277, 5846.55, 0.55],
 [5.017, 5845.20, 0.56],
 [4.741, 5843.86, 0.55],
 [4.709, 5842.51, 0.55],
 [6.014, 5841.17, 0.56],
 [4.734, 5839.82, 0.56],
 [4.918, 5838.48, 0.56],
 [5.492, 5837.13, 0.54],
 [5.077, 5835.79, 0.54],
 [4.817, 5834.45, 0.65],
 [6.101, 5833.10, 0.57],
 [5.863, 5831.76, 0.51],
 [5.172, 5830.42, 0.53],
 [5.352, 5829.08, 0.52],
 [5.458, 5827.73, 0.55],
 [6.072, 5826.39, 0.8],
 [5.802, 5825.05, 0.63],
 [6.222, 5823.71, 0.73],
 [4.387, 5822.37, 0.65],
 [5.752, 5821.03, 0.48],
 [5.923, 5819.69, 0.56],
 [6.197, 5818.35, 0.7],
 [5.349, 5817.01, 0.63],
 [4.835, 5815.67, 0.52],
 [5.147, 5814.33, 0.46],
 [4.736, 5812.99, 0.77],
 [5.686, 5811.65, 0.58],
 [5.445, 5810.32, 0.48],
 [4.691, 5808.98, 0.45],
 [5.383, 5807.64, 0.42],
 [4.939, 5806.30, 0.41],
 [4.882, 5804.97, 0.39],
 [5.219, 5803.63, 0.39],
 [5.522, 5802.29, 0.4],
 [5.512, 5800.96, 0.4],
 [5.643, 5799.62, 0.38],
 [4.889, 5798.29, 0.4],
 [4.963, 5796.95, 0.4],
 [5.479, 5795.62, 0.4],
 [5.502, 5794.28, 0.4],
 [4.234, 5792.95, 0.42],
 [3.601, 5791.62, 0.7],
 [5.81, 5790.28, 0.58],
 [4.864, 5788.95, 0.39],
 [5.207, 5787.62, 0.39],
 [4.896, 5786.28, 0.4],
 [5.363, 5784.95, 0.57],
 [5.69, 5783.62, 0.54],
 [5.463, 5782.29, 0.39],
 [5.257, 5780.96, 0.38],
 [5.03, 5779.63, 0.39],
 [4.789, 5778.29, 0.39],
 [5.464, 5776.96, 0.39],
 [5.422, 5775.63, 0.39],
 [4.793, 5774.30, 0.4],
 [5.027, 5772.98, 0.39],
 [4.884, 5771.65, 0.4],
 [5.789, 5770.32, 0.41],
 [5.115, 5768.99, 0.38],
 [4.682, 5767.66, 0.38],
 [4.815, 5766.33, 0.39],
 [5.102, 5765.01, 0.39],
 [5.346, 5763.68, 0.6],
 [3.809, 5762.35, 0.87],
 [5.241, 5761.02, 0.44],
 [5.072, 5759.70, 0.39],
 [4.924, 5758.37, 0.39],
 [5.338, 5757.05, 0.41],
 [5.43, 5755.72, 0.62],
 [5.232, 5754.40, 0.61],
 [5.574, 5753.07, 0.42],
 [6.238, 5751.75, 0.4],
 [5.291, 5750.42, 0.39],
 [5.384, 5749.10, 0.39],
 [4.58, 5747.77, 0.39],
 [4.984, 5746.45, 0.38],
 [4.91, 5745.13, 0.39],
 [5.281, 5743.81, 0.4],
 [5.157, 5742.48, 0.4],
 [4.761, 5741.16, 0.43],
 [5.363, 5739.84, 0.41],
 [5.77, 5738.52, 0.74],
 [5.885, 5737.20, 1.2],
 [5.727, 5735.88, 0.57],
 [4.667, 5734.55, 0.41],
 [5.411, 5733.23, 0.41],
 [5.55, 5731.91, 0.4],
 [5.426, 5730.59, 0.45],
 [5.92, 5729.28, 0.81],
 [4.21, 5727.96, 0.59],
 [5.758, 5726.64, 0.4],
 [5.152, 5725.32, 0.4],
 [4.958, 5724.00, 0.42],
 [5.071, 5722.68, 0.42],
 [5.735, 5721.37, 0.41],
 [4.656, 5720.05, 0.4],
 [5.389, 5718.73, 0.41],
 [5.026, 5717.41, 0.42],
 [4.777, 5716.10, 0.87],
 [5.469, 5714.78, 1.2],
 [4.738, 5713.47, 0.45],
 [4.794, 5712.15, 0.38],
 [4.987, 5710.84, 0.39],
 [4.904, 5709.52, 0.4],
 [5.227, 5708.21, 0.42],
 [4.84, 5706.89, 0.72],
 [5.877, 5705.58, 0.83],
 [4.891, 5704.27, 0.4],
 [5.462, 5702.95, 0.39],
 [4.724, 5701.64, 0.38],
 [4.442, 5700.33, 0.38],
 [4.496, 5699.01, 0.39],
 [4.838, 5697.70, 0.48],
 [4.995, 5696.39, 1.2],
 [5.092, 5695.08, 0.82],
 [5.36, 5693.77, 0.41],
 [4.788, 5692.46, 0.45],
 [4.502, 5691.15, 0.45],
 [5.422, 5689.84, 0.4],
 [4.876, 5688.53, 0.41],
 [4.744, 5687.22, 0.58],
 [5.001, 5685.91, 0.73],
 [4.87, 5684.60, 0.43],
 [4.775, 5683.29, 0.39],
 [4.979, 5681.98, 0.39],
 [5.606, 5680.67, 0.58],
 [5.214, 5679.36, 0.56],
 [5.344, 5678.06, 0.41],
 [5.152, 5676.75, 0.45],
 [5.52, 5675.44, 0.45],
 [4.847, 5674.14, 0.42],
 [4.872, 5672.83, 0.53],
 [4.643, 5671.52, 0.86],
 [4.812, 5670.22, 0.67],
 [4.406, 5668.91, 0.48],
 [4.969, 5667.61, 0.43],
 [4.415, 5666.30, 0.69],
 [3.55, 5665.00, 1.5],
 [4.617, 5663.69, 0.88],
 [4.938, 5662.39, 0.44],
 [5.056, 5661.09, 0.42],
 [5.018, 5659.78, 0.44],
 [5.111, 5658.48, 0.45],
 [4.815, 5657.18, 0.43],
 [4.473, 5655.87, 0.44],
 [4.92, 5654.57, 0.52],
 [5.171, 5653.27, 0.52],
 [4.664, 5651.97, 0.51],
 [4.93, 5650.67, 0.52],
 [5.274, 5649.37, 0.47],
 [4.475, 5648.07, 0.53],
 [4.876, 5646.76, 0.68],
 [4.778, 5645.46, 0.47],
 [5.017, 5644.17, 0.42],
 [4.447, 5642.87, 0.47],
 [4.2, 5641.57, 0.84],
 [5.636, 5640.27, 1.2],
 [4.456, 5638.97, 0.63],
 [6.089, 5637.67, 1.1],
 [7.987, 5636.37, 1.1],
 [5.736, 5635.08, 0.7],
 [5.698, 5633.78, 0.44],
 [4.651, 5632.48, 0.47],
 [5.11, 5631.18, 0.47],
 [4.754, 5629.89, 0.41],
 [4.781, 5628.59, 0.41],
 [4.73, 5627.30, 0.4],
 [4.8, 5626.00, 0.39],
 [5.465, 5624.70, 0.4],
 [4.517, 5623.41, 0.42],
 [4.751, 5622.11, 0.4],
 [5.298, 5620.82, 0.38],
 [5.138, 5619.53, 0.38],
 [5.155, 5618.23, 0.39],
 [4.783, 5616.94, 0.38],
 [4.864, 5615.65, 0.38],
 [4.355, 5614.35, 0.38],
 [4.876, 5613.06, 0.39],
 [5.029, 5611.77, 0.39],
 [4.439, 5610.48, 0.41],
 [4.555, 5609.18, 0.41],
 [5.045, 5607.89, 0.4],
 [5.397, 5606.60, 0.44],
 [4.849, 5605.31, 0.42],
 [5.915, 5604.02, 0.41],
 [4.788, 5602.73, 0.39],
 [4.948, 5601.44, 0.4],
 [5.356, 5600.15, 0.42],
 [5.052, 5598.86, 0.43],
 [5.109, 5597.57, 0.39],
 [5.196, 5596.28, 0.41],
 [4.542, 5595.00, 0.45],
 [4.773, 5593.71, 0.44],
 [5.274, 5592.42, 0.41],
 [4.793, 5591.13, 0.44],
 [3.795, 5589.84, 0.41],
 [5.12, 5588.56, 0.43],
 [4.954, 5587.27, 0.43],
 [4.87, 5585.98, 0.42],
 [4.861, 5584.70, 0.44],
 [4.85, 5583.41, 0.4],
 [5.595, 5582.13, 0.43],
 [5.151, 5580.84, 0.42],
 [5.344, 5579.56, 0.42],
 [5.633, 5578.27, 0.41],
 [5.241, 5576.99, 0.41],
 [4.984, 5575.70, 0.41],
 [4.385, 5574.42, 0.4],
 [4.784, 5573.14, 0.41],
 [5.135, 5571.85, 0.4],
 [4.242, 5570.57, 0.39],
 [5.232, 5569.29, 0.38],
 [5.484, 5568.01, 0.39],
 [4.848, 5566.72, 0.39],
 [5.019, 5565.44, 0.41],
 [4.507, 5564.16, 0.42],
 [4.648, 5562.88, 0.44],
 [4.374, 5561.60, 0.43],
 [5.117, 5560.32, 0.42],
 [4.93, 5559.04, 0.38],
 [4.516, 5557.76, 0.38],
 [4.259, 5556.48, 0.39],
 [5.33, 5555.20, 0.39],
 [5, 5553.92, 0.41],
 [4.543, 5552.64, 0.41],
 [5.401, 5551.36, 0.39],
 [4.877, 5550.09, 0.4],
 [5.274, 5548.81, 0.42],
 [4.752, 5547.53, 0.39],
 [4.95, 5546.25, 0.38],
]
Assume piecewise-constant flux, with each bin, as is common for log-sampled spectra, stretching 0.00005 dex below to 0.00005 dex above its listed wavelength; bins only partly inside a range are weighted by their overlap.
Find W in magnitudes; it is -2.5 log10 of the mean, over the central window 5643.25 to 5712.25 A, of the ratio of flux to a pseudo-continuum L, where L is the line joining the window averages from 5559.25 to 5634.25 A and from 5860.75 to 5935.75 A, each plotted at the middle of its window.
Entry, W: 0.01 mag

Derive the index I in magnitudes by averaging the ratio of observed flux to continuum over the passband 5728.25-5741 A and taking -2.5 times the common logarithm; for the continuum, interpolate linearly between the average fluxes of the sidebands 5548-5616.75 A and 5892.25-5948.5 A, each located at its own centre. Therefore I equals -0.10 mag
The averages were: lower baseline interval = 4.93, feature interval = 5.46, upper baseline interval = 5.07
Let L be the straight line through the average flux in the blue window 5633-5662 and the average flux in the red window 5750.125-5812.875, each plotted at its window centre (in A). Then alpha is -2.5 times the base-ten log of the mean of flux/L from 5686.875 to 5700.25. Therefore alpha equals 0.05 mag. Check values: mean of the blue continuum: 5.12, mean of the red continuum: 5.16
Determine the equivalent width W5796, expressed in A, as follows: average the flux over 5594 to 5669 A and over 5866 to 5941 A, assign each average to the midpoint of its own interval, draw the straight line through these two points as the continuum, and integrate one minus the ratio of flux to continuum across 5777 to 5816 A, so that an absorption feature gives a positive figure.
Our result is -0.9 A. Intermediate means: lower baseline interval 4.97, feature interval 5.13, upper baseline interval 5.04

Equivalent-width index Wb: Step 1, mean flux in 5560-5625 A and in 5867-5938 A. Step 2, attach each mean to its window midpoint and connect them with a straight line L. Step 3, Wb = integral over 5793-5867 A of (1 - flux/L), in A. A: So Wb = -4.6 A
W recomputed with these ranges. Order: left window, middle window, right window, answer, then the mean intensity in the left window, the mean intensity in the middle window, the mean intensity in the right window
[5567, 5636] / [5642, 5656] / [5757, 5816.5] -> 0.04 mag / 5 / 4.83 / 5.1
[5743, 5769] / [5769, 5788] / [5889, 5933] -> -0.03 mag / 5.12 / 5.22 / 4.8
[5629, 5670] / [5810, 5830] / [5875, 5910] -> -0.15 mag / 4.97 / 5.49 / 4.71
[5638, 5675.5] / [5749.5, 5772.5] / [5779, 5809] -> -0.02 mag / 4.79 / 5.17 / 5.14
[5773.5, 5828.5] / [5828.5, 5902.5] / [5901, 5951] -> 0.05 mag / 5.26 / 4.99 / 5.21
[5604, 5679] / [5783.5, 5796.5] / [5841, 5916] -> -0.02 mag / 4.96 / 5.04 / 4.93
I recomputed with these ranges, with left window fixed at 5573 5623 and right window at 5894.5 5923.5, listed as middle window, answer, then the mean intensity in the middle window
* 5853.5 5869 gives -0.076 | 5.2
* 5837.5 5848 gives -0.055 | 5.11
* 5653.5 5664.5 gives 0.018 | 4.86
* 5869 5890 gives -0.063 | 5.13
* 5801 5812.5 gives -0.077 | 5.23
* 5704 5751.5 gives -0.061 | 5.19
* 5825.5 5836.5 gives -0.133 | 5.5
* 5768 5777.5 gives -0.066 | 5.19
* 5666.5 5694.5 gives -0.010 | 4.98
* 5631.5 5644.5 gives -0.092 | 5.39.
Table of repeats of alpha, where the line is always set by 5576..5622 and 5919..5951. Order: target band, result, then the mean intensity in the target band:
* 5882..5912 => 0.158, 4.57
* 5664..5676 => 0.090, 4.66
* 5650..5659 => 0.040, 4.87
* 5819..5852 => -0.024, 5.34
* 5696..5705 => 0.056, 4.84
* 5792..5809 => 0.012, 5.13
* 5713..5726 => 0.002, 5.1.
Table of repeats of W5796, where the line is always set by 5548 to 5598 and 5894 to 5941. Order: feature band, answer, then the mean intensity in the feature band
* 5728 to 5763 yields -1.5 A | 5.25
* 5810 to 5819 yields -0.5 A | 5.34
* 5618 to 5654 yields -0.9 A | 5.09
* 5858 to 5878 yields -1.1 A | 5.38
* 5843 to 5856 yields 0.2 A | 5.02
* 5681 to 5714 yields 0.3 A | 4.95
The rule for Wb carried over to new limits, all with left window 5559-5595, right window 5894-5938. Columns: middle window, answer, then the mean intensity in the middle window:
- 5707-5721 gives -0.11 A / 5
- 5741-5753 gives -0.56 A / 5.21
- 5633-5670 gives -0.30 A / 4.99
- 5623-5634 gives 0.03 A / 4.92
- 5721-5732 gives -0.69 A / 5.29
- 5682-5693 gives 0.18 A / 4.88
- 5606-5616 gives 0.23 A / 4.81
